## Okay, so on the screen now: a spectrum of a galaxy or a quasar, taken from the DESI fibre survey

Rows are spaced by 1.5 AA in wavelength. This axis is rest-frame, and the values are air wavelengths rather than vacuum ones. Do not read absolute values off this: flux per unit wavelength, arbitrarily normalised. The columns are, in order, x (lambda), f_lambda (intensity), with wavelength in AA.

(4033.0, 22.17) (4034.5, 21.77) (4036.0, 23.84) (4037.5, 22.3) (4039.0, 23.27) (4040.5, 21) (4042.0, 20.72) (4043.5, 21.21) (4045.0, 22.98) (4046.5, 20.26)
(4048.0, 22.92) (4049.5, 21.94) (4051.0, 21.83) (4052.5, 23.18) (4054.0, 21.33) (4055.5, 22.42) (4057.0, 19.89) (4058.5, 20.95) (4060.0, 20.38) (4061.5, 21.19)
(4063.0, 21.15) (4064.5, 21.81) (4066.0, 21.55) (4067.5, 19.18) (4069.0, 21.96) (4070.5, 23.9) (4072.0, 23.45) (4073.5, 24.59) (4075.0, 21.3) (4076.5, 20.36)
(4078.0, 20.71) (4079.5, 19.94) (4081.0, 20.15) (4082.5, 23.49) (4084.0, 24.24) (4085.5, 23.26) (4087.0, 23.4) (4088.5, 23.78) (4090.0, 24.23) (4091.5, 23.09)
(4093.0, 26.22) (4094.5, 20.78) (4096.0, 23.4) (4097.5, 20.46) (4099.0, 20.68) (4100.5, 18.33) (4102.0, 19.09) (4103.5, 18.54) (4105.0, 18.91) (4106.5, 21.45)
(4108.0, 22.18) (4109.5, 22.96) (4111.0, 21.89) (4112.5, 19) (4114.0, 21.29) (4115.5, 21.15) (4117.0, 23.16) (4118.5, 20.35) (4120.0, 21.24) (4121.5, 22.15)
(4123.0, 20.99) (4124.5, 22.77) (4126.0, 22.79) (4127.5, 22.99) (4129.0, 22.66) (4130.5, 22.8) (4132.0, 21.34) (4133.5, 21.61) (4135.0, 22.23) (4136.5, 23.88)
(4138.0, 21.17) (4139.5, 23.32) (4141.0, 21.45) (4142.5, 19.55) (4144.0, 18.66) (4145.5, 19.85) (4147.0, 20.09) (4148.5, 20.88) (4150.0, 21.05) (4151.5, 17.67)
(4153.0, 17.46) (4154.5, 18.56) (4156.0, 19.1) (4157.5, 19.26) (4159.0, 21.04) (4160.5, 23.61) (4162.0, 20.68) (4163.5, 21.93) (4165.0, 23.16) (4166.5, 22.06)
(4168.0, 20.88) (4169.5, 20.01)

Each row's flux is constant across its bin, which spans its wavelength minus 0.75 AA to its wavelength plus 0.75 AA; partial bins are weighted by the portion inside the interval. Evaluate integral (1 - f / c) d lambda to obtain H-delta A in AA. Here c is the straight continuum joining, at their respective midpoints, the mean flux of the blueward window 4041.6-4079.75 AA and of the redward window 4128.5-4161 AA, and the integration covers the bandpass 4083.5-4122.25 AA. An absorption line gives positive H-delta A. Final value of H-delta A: -1.0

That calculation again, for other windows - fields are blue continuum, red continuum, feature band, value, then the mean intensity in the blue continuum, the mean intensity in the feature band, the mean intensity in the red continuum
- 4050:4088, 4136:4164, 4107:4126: -0.6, 21.8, 21.6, 20.4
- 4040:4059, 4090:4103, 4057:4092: -0.7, 21.6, 22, 21.6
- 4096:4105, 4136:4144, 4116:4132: -1.0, 19.7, 22.1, 21.5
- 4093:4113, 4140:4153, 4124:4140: -1.9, 20.8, 22.5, 19.8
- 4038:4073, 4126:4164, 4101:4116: 0.5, 21.7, 20.6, 20.9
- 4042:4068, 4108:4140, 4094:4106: 1.0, 21.4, 20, 22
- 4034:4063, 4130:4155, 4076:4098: -1.3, 21.7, 22.5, 20.7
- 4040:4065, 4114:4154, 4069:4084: -0.5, 21.5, 22.1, 21.3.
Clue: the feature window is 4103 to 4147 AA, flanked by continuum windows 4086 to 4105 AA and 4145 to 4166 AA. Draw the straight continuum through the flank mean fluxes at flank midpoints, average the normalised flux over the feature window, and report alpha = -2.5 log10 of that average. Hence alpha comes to -0.021 mag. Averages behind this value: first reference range 21.7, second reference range 20.3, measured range 21.5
